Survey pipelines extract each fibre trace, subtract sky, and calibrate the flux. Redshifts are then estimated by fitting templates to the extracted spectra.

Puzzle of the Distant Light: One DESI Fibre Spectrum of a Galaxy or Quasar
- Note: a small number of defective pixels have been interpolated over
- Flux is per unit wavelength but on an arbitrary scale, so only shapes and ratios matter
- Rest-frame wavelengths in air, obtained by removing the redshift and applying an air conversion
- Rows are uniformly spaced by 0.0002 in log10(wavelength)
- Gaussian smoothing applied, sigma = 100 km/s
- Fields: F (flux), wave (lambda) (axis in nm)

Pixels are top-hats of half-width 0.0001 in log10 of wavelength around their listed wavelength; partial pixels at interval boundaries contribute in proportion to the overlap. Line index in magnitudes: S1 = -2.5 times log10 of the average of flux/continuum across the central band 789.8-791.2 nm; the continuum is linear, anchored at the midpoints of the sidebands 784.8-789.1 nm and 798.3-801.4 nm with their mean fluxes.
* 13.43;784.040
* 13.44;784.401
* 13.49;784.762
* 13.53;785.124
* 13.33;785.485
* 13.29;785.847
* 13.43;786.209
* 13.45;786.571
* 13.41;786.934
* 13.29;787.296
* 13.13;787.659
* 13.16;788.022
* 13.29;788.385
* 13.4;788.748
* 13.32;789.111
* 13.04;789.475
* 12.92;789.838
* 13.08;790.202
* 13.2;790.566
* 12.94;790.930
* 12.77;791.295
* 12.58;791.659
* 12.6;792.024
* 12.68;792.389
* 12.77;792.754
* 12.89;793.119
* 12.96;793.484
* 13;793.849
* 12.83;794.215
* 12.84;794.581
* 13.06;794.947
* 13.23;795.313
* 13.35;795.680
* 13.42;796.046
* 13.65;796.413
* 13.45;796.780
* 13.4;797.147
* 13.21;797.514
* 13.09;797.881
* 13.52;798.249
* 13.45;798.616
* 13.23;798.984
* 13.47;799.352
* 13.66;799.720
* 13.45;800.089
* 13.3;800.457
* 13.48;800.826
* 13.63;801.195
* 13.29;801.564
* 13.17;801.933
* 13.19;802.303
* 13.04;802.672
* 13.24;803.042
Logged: 0.029 mag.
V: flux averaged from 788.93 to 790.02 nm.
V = 13.1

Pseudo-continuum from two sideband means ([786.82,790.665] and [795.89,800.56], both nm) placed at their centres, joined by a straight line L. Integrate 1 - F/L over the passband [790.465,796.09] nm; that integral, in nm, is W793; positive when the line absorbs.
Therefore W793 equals 0.157 nm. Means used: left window 13.2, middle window 12.9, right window 13.4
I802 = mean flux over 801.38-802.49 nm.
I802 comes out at 13.2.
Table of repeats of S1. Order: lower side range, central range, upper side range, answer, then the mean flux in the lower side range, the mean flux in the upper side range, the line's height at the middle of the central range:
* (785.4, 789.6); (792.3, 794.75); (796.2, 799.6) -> 0.041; 13.3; 13.4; 13.4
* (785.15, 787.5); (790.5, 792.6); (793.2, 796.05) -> 0.034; 13.4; 13.1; 13.2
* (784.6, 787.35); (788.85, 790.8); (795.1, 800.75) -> 0.023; 13.4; 13.4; 13.4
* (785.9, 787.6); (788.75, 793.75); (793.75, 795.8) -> 0.021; 13.4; 13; 13.2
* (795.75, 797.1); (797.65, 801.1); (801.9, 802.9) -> -0.008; 13.5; 13.1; 13.3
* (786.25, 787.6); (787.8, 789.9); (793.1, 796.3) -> 0.007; 13.4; 13.1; 13.3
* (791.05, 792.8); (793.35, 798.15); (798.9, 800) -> -0.010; 12.7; 13.5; 13.1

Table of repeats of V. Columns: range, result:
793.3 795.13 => 12.9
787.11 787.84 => 13.2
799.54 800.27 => 13.5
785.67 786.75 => 13.4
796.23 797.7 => 13.4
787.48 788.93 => 13.2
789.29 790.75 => 13.1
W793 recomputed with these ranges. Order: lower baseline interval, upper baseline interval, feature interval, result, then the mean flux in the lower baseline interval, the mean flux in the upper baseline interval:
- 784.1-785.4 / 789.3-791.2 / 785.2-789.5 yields -0.016 nm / 13.5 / 13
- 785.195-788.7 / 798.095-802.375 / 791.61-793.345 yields 0.083 nm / 13.3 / 13.4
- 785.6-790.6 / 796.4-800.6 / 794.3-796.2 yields 0.027 nm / 13.2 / 13.4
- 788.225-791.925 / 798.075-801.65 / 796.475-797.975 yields 0.002 nm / 13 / 13.5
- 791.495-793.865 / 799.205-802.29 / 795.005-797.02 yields -0.056 nm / 12.8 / 13.4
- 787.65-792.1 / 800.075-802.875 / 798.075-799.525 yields -0.018 nm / 13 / 13.3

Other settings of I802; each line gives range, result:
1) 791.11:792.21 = 12.6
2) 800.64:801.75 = 13.5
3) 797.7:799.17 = 13.3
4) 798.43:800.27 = 13.5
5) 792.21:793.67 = 12.8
